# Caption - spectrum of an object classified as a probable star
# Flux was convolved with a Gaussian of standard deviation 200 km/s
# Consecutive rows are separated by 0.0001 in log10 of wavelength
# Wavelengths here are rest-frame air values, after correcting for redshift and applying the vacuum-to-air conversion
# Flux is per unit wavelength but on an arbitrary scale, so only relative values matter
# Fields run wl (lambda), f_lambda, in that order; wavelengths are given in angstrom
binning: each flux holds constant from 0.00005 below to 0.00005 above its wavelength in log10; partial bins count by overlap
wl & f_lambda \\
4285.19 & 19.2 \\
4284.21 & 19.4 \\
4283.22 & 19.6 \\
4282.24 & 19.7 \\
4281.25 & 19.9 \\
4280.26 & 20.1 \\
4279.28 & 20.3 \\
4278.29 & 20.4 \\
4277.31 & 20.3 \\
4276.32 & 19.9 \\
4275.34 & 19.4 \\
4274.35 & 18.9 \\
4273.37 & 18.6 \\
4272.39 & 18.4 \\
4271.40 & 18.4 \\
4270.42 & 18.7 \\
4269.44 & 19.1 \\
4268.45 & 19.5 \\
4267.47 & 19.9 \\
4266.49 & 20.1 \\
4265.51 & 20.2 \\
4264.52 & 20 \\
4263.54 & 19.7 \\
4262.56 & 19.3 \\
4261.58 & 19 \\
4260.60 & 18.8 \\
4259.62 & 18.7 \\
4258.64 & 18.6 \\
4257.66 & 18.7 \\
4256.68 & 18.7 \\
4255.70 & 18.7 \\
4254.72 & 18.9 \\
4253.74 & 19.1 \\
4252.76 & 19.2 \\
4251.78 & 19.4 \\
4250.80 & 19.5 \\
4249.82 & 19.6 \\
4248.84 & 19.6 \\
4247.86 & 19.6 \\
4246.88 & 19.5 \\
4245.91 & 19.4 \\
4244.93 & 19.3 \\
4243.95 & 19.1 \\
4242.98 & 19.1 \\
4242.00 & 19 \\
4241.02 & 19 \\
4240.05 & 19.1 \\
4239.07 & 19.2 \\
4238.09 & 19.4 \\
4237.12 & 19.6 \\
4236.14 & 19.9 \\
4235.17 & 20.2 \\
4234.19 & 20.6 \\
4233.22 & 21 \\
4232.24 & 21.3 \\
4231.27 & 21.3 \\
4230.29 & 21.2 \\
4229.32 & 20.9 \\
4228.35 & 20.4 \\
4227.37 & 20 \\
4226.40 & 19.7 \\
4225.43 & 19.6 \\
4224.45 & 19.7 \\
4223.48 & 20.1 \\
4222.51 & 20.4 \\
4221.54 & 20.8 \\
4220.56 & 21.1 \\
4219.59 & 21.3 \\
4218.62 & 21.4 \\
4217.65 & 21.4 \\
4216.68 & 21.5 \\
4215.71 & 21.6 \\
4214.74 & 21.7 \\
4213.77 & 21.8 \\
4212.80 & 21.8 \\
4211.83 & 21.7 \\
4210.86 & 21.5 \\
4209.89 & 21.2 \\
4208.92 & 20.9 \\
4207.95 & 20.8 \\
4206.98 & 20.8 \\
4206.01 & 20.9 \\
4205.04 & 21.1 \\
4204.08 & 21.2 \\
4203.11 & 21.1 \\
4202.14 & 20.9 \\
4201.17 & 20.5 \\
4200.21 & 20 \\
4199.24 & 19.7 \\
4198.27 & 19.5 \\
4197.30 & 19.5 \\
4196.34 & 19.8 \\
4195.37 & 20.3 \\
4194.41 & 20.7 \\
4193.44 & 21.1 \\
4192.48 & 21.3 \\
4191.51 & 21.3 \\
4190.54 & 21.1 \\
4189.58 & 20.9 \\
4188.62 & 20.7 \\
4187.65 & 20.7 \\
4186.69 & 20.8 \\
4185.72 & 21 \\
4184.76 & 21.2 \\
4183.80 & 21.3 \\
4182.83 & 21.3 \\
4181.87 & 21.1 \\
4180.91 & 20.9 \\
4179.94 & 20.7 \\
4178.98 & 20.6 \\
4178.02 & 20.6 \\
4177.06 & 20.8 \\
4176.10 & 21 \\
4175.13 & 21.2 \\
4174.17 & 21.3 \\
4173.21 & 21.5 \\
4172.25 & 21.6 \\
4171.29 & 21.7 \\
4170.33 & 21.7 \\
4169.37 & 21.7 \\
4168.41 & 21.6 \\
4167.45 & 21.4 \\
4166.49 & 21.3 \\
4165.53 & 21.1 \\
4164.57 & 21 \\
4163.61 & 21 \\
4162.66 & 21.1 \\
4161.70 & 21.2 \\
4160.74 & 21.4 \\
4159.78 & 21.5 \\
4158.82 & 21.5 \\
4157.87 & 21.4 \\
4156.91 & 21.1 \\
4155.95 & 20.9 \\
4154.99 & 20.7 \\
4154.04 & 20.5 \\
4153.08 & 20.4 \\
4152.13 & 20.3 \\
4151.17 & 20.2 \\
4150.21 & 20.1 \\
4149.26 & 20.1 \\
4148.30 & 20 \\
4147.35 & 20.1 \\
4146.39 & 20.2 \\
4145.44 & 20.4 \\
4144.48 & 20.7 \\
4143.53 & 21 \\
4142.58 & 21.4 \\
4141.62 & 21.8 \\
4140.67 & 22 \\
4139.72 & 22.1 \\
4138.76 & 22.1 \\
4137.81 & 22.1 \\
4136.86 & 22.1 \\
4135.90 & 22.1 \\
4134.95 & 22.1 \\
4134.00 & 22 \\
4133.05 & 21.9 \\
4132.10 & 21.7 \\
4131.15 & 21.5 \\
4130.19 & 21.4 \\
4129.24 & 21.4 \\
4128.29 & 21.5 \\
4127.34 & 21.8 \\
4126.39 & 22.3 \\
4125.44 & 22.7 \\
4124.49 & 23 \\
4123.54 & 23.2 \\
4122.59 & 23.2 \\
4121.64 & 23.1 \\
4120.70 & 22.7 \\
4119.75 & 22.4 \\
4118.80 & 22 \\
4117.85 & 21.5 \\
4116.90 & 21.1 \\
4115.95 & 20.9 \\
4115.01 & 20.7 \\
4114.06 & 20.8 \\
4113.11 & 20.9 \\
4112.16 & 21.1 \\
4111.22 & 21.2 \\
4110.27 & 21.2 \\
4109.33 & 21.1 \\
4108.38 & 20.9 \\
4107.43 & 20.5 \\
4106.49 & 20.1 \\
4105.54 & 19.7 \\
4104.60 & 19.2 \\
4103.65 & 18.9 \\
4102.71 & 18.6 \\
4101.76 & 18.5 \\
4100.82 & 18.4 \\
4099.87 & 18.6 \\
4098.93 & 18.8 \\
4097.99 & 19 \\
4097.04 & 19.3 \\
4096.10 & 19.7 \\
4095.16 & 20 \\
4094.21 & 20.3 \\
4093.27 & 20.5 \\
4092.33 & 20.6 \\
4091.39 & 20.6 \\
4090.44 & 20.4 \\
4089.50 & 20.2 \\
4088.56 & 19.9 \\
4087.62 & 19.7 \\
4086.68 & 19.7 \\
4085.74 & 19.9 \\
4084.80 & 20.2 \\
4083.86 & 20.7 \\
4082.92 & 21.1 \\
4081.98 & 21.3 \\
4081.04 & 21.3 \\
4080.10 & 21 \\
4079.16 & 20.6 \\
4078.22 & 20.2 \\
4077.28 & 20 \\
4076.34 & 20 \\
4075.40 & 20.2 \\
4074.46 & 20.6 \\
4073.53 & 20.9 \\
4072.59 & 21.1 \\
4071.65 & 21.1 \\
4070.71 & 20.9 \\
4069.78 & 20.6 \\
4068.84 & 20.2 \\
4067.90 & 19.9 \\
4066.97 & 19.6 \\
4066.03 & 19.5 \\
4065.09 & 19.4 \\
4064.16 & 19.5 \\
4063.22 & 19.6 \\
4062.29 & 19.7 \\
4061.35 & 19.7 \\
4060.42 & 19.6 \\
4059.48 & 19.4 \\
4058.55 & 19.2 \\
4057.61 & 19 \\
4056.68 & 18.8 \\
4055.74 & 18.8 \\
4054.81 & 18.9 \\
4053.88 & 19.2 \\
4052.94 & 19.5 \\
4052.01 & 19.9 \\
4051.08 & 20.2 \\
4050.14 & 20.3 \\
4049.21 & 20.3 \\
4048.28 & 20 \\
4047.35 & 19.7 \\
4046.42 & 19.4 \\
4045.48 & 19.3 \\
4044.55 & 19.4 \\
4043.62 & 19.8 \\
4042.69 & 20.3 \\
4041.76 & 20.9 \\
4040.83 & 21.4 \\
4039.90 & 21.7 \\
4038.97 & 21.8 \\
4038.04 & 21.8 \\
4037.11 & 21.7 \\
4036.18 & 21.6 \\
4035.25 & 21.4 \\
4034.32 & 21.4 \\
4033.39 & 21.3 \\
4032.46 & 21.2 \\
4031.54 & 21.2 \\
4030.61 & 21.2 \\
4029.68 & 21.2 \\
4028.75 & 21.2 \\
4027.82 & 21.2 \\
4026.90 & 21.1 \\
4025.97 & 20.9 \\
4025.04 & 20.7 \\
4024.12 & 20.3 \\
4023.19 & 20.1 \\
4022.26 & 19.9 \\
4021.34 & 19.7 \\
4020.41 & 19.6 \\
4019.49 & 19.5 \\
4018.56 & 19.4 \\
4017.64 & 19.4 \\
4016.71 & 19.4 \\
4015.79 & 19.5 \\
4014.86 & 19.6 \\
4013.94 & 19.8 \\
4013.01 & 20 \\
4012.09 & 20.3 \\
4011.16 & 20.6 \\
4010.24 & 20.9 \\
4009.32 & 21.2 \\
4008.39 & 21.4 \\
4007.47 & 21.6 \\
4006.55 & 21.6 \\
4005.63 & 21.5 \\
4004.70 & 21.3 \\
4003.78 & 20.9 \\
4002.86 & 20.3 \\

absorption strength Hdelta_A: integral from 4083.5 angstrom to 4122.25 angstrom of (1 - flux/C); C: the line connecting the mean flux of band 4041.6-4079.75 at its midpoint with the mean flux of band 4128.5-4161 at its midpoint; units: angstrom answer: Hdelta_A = 0.4 angstrom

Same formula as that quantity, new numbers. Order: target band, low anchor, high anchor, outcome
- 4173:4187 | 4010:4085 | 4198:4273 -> -0.6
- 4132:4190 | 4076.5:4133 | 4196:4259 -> -1.8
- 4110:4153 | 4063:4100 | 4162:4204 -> -2.0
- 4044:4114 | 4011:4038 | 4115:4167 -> 3.3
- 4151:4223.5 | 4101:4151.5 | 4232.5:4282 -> -2.2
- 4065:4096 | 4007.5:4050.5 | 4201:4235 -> 0.4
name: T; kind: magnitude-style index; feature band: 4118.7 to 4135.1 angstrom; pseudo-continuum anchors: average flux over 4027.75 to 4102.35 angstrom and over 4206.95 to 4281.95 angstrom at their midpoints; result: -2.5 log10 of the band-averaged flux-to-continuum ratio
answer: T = -0.11 mag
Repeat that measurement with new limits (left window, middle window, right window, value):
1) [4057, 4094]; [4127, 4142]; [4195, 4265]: -0.09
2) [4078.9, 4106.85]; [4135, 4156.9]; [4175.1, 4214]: -0.03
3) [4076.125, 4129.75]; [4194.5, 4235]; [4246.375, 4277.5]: -0.06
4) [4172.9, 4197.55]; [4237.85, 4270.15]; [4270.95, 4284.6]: 0.03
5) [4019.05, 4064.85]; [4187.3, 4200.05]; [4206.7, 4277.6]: -0.02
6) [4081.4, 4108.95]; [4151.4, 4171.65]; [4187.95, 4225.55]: -0.04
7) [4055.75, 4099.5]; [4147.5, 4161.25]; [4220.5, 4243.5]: -0.03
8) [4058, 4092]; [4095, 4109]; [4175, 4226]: 0.05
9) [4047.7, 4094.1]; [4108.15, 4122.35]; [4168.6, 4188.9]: -0.05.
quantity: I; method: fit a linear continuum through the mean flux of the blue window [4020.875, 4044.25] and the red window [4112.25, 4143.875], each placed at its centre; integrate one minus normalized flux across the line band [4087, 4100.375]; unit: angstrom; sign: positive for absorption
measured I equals 1.1 angstrom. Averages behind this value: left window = 21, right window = 21.9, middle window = 19.8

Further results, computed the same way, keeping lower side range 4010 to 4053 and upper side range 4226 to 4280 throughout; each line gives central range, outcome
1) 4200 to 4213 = -0.8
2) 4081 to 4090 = -0.1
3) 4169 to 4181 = -0.8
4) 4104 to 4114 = -0.2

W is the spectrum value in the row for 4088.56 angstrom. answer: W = 19.9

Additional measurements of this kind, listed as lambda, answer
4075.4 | 20.2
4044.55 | 19.4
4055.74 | 18.8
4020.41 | 19.6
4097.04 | 19.3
